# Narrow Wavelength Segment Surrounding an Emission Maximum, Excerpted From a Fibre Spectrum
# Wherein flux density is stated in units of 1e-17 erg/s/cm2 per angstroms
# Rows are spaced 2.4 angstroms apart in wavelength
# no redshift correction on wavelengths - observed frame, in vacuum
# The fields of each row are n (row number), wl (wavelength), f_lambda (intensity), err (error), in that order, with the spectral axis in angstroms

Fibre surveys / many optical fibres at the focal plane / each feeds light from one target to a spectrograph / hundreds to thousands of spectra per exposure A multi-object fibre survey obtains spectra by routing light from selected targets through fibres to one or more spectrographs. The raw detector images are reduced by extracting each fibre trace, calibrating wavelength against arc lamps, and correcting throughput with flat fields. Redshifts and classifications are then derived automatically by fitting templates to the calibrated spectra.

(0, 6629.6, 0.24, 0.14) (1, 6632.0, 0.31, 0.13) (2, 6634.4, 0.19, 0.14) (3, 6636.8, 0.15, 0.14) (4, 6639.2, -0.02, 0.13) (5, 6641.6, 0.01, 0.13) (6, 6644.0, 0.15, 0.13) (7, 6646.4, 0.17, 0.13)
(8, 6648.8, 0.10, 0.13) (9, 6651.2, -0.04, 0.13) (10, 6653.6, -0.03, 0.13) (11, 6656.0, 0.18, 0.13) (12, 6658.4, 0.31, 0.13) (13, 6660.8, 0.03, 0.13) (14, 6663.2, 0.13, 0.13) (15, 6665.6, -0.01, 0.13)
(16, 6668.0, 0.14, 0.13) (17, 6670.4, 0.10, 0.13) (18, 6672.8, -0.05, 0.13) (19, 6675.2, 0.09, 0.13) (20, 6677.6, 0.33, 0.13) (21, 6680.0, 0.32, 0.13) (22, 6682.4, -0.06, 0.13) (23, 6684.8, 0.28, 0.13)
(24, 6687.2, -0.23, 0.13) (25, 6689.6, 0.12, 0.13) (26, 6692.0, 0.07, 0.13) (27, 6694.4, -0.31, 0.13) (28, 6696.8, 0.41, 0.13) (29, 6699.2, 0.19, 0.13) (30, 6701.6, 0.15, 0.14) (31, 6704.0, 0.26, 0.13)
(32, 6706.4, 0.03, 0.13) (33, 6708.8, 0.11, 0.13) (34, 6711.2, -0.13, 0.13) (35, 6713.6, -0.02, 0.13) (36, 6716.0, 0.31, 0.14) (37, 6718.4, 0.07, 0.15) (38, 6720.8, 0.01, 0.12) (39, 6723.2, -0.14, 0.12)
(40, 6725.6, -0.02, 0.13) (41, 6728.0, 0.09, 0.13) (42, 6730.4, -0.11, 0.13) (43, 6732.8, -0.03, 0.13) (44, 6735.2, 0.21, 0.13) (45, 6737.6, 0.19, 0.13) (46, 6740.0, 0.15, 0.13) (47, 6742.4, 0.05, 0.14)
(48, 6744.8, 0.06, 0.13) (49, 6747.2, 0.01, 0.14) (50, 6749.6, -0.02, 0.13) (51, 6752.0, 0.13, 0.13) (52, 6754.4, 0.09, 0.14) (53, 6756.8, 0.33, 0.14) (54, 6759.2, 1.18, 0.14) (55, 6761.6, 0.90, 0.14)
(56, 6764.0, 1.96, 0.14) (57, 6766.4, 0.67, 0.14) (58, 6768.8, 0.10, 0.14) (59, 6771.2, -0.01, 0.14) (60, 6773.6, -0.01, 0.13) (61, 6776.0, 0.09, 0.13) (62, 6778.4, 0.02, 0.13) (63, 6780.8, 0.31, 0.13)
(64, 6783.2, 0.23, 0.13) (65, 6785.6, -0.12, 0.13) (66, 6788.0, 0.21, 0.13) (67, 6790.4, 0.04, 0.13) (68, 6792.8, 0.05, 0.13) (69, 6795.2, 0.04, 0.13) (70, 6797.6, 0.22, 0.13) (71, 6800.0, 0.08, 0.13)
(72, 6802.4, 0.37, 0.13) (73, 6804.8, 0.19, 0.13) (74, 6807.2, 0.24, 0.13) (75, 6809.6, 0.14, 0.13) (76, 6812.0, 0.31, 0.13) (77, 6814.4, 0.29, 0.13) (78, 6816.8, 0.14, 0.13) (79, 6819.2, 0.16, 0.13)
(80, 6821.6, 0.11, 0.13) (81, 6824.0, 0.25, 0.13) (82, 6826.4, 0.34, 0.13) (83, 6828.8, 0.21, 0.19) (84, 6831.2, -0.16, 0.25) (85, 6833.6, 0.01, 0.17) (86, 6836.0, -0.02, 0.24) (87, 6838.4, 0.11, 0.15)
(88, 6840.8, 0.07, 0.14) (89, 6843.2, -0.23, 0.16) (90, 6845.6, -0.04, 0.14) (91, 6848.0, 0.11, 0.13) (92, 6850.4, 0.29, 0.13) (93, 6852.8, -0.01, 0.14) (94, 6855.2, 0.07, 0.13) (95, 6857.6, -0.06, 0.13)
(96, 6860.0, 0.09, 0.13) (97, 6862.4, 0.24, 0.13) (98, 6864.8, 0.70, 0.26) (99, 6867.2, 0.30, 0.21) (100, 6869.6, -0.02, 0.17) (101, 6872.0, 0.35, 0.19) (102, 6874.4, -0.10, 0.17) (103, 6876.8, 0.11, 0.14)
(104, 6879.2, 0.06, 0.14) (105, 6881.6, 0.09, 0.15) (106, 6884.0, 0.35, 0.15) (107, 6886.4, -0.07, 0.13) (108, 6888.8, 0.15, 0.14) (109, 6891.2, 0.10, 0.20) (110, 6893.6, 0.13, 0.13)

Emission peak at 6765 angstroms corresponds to [O II] 3727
